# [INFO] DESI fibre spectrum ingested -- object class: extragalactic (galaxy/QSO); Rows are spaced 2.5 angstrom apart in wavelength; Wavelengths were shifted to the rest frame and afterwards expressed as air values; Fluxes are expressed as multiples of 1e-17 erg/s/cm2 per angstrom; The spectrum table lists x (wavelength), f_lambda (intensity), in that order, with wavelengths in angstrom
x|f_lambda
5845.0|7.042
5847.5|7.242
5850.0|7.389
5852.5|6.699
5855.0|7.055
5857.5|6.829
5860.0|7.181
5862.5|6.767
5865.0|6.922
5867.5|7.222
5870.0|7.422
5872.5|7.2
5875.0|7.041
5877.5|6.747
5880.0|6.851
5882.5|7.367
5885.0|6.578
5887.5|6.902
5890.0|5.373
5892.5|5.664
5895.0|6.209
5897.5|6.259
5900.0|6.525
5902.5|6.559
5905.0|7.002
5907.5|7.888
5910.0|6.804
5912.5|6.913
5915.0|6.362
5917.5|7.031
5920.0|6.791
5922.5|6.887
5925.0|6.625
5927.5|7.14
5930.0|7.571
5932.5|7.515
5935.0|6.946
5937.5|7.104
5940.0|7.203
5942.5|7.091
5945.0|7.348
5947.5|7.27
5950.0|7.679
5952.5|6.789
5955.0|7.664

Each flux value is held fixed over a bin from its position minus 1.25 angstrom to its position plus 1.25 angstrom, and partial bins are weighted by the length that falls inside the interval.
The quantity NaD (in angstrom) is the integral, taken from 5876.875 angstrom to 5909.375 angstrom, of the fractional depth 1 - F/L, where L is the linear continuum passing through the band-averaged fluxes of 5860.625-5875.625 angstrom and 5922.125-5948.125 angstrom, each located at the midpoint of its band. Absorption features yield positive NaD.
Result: 2.3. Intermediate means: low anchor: 7.1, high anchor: 7.16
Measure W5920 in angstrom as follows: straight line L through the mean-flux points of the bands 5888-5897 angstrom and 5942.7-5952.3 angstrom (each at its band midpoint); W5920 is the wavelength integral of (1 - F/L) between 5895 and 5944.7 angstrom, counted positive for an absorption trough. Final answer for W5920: -2.68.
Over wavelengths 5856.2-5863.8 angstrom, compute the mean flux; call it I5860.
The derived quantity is 6.93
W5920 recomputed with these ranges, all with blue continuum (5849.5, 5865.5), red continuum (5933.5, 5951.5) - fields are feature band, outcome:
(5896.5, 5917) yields 0.9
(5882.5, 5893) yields 1.1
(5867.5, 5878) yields -0.2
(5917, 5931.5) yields 0.3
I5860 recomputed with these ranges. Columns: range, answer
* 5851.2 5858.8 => 6.87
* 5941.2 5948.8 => 7.24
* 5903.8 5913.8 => 7.15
